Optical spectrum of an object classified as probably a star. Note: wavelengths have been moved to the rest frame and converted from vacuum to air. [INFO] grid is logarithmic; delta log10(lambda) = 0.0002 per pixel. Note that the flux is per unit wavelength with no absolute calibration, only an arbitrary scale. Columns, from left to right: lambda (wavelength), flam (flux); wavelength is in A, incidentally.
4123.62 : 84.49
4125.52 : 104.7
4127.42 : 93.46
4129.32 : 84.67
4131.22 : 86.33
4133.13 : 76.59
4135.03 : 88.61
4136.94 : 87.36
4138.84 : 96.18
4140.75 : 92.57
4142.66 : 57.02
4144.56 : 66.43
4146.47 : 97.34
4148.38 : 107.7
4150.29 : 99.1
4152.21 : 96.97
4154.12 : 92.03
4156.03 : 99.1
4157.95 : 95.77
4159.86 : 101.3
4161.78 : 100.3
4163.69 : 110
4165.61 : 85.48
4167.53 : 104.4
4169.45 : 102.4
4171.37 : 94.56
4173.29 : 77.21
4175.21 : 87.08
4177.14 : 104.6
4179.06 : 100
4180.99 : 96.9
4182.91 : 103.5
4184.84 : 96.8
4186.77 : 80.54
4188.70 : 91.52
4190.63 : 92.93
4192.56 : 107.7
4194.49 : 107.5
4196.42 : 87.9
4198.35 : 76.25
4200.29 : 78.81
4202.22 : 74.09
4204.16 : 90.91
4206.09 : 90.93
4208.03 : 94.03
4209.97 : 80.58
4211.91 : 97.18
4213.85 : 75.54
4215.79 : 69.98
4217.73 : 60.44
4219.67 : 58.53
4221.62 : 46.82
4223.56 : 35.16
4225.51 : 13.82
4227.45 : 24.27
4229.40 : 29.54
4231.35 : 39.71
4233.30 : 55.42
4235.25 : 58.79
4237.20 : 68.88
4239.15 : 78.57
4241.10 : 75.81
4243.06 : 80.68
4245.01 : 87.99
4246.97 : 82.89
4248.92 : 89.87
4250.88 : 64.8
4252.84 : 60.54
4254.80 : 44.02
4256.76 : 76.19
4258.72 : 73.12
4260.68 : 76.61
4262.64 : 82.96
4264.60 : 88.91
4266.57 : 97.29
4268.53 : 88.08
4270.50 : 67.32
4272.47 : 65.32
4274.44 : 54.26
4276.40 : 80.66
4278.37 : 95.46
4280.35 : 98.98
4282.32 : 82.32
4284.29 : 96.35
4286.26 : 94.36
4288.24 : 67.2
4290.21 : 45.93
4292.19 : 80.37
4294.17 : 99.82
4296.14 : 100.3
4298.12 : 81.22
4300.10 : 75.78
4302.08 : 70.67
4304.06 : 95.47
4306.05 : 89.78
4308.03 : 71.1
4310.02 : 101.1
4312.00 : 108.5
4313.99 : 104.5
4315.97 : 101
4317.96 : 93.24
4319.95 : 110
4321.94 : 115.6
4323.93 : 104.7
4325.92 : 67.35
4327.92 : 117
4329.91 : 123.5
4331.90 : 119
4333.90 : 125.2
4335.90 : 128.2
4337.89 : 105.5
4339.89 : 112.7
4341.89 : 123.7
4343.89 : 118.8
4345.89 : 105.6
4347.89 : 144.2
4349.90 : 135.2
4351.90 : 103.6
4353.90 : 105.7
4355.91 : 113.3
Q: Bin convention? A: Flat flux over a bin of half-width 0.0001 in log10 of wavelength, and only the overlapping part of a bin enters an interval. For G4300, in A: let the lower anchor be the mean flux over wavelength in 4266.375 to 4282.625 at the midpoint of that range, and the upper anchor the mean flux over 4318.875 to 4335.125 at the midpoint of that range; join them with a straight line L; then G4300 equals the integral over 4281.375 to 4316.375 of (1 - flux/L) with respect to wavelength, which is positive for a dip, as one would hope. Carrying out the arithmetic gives 2.8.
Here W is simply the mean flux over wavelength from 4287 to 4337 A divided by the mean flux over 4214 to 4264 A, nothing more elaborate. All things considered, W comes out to 1.5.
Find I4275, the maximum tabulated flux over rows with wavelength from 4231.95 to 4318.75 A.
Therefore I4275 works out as 108.5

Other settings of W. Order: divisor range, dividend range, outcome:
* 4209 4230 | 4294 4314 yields 1.65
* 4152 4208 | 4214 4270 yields 0.69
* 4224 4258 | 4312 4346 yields 1.83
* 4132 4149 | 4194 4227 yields 0.84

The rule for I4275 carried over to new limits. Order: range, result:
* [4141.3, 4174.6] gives 110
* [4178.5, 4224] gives 107.7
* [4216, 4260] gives 89.87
